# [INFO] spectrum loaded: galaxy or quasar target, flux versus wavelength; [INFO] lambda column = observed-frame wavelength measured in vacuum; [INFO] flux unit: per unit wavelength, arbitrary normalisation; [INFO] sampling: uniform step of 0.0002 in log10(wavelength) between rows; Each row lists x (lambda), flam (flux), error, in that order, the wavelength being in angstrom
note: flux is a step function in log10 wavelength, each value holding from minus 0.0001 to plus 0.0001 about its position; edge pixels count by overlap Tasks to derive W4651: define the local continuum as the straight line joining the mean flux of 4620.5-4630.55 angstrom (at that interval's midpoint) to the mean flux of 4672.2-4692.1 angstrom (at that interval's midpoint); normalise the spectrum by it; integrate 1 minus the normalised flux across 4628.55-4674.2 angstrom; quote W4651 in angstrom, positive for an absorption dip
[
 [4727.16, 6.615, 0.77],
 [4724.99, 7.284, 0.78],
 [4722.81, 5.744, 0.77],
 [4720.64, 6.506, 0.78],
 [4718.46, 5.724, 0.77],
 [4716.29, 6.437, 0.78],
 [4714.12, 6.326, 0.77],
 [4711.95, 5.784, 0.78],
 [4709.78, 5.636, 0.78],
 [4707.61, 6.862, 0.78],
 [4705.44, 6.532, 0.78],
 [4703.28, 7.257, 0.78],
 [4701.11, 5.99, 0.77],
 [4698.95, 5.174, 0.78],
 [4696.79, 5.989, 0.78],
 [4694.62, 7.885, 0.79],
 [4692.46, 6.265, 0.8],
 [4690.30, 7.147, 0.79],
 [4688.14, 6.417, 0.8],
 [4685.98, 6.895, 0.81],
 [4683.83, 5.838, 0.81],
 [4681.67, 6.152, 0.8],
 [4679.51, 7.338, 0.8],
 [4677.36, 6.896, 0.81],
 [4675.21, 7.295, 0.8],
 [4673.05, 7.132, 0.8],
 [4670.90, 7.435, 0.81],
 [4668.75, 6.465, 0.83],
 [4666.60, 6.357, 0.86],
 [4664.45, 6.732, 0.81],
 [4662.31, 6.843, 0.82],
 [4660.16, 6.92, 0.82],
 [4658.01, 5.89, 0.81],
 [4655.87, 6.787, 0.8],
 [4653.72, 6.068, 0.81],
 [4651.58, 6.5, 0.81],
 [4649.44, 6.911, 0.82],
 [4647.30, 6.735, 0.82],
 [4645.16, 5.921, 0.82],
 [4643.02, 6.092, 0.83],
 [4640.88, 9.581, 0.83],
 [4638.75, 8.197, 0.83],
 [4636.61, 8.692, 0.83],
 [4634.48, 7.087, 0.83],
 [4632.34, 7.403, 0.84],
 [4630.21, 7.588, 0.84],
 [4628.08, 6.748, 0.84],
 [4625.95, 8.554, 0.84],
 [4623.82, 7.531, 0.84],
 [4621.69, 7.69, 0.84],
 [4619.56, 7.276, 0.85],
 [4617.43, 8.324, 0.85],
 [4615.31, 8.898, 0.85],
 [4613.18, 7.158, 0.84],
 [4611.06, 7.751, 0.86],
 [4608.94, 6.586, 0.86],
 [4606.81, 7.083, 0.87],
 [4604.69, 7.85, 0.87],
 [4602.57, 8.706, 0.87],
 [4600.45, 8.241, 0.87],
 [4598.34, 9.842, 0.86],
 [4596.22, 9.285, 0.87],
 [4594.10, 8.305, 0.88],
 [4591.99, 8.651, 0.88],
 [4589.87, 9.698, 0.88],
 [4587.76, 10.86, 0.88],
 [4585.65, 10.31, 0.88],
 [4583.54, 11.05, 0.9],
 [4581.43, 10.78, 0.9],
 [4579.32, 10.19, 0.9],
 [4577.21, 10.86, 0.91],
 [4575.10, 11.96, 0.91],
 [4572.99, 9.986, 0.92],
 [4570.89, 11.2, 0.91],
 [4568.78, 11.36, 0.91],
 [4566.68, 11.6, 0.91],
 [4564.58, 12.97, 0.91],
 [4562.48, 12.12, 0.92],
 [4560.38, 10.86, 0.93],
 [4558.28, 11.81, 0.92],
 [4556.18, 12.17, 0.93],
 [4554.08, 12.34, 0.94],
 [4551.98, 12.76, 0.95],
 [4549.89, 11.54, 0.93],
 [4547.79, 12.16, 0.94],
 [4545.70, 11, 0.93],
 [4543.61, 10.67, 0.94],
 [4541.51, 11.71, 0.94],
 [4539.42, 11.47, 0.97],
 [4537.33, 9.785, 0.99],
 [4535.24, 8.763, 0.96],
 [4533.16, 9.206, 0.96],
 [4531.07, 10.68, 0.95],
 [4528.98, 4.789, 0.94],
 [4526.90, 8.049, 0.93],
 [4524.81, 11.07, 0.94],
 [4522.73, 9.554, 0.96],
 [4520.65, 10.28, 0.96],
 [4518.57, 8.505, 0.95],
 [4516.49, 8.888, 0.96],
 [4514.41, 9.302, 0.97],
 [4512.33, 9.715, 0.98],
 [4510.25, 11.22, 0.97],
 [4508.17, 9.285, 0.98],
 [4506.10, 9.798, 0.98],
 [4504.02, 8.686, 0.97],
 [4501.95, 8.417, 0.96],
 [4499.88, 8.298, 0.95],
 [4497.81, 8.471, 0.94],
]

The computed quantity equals 1.4 angstrom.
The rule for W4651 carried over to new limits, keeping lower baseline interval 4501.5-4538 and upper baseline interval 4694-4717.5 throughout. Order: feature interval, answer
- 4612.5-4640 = -0.88 angstrom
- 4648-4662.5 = 1.14 angstrom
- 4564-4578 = -4.90 angstrom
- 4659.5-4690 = 0.13 angstrom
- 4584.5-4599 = -2.61 angstrom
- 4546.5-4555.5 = -3.53 angstrom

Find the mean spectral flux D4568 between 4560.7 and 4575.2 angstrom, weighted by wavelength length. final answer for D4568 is 11.5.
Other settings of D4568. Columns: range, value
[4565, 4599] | 10.4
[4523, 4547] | 9.77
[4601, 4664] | 7.36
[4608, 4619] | 7.74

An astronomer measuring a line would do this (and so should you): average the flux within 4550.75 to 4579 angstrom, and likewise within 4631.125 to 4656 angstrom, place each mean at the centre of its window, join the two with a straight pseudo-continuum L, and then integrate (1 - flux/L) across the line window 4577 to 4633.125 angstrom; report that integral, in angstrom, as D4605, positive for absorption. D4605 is 4.68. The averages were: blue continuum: 11.7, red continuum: 7.18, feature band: 8.61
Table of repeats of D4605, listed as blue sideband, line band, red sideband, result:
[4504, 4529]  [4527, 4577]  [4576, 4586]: -4.14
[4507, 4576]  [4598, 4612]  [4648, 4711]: 1.34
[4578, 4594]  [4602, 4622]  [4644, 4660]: 2.17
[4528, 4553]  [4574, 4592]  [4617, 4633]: -3.17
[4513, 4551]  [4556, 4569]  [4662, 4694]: -3.72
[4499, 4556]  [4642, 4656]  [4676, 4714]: 1.93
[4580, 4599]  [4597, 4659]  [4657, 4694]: 6.94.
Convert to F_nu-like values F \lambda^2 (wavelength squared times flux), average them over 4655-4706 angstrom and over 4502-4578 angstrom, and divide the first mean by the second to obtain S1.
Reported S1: 0.7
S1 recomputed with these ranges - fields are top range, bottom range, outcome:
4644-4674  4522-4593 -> 0.65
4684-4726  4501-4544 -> 0.73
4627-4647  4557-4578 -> 0.67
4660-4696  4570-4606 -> 0.72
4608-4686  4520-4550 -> 0.75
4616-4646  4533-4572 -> 0.69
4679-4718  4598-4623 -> 0.84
